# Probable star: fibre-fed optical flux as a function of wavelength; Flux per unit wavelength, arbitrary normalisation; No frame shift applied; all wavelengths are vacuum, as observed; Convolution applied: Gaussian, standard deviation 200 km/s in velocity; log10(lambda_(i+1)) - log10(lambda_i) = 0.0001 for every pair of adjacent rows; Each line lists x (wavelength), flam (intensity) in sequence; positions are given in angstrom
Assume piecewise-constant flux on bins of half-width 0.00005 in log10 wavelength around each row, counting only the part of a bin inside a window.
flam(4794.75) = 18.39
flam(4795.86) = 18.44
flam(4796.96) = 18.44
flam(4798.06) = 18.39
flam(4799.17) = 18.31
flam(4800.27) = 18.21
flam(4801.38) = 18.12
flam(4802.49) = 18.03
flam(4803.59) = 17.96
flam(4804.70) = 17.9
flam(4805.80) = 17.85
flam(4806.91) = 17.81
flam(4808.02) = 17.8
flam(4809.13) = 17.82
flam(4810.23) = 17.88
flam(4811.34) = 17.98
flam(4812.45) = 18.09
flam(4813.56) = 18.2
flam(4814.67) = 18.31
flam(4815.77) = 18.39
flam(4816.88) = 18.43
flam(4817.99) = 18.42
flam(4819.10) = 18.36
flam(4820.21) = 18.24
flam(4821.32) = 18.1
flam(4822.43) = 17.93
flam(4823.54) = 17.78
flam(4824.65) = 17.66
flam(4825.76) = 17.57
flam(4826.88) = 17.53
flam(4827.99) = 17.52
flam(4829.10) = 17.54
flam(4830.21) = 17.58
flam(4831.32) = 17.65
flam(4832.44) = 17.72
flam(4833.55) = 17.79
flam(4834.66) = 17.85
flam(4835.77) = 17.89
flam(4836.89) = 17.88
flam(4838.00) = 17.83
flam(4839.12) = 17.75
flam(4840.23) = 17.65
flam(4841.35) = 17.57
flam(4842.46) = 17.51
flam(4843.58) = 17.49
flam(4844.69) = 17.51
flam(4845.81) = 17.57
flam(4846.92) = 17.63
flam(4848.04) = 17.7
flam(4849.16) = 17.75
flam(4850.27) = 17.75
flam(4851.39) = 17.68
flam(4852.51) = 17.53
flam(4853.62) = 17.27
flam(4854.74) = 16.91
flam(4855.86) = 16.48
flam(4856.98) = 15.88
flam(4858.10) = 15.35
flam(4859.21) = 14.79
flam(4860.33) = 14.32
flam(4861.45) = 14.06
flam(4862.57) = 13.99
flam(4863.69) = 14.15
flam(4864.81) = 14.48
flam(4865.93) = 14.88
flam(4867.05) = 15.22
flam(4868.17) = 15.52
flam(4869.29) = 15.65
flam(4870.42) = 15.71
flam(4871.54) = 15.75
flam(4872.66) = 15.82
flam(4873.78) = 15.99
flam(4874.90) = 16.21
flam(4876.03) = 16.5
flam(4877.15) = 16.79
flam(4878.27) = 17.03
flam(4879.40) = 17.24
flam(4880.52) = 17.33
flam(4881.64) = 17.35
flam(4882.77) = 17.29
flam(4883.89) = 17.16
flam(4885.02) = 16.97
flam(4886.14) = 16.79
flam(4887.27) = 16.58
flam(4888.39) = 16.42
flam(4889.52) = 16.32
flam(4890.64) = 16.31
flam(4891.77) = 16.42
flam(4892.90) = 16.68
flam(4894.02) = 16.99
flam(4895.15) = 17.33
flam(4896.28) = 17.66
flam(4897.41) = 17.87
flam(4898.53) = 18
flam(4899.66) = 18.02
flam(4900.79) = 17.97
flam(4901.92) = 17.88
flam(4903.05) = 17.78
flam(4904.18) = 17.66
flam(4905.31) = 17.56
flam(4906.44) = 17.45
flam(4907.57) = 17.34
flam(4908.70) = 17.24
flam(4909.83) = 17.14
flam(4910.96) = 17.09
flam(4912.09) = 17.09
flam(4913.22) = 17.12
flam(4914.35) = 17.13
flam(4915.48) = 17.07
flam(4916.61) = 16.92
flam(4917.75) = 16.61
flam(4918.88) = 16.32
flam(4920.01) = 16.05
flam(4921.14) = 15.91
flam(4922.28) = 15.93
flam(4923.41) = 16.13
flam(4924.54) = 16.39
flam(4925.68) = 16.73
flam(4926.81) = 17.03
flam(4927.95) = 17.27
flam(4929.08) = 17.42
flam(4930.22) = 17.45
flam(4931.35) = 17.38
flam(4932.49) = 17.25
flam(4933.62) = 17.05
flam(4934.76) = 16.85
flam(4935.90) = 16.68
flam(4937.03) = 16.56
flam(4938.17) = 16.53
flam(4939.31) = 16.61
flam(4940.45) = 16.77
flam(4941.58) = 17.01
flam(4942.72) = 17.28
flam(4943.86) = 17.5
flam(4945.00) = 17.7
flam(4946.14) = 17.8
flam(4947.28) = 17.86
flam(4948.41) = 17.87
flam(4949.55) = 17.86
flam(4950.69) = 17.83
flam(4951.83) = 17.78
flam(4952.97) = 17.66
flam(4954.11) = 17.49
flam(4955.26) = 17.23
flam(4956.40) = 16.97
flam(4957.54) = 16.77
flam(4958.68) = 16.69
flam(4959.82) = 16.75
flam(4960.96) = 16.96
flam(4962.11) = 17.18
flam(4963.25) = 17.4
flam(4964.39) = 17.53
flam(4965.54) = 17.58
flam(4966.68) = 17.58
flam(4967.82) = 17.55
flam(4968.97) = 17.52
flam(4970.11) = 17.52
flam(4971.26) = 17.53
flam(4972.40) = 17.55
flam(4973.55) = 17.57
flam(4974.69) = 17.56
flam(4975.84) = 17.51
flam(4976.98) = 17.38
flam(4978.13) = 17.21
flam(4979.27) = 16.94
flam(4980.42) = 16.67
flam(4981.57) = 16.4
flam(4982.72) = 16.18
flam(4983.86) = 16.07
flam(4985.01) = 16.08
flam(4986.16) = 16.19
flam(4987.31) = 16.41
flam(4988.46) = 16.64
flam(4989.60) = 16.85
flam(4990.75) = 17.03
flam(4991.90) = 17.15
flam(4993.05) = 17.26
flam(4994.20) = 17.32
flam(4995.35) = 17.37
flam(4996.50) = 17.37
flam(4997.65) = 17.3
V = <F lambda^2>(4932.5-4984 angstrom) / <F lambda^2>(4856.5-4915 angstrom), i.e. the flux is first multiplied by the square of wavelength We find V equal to 1.07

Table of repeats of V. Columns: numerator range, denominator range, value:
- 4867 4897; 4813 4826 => 0.94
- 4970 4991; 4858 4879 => 1.15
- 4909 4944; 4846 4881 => 1.07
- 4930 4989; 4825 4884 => 1.07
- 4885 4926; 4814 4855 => 0.98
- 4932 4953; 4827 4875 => 1.08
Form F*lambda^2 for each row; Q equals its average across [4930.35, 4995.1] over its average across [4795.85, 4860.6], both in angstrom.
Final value 1.03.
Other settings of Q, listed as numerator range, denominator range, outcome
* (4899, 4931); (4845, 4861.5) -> 1.05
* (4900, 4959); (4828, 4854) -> 1.01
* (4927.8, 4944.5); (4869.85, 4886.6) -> 1.05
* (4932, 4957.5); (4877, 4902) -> 1.03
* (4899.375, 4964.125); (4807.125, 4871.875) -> 1.04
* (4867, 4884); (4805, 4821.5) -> 0.93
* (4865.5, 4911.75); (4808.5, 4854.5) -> 0.97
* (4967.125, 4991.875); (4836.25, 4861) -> 1.05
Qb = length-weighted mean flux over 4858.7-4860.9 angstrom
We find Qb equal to 14.5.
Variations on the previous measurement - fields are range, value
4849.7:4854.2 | 17.6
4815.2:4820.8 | 18.4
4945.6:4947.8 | 17.8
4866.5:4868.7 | 15.4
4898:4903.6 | 17.9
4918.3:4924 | 16.1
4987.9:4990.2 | 16.8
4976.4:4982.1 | 16.9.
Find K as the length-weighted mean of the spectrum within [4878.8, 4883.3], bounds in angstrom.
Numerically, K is 17.3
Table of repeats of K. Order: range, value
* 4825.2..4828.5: 17.5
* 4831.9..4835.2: 17.8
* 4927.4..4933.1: 17.4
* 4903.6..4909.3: 17.4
